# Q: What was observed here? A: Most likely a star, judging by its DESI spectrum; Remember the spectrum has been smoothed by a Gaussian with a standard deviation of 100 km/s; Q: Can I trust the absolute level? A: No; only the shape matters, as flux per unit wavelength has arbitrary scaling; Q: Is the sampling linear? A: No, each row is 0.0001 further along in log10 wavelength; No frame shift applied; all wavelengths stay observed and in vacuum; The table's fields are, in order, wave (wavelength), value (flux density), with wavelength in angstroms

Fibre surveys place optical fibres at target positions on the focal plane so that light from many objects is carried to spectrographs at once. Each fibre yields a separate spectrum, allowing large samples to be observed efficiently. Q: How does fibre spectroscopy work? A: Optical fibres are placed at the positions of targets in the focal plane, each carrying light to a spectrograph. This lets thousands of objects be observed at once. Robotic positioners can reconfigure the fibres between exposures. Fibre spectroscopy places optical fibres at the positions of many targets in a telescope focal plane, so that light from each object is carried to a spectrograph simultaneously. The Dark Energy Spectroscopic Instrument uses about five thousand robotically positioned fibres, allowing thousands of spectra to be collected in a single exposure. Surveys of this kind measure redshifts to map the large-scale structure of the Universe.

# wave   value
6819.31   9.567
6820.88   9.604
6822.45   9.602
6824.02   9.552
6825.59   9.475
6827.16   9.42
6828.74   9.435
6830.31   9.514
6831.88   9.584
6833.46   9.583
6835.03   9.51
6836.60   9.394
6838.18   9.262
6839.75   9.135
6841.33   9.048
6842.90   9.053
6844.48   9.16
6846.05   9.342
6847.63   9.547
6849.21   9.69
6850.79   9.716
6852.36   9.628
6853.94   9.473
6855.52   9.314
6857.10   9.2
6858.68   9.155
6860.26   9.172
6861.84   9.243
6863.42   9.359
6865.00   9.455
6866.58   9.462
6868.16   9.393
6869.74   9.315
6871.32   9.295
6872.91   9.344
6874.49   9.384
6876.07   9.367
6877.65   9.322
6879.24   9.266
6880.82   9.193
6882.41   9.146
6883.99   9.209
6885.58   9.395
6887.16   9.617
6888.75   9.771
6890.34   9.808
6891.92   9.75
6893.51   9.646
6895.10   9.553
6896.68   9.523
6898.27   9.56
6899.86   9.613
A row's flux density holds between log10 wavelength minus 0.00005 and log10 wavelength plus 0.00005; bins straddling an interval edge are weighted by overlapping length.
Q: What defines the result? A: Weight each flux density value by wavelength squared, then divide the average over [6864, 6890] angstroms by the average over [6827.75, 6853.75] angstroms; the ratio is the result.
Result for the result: 1.01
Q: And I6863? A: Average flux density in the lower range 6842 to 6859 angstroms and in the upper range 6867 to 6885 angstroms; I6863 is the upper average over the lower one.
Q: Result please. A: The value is 1.0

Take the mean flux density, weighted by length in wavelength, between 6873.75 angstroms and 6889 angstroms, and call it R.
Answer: 9.35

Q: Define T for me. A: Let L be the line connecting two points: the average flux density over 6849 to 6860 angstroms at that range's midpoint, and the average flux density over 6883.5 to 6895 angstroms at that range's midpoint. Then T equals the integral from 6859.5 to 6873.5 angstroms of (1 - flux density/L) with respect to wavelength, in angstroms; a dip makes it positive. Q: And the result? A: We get 0.2 angstroms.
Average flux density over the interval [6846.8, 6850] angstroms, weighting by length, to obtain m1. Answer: 9.59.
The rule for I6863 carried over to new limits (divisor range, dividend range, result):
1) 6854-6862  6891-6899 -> 1.04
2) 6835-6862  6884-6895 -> 1.03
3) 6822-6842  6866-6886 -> 0.99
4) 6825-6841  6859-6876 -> 0.99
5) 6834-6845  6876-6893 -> 1.02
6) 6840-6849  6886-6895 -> 1.05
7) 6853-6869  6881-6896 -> 1.02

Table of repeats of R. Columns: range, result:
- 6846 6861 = 9.42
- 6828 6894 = 9.4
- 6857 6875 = 9.32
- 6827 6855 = 9.41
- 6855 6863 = 9.22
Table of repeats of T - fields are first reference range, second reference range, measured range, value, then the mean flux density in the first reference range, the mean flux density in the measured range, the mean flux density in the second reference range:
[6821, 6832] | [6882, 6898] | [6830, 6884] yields 1.0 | 9.52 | 9.35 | 9.56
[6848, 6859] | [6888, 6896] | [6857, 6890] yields 0.8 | 9.47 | 9.34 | 9.71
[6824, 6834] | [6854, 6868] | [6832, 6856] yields 0.0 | 9.5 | 9.4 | 9.31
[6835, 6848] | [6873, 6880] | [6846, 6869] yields -0.3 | 9.25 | 9.41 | 9.34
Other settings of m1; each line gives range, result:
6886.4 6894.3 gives 9.71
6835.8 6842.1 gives 9.21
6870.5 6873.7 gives 9.31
